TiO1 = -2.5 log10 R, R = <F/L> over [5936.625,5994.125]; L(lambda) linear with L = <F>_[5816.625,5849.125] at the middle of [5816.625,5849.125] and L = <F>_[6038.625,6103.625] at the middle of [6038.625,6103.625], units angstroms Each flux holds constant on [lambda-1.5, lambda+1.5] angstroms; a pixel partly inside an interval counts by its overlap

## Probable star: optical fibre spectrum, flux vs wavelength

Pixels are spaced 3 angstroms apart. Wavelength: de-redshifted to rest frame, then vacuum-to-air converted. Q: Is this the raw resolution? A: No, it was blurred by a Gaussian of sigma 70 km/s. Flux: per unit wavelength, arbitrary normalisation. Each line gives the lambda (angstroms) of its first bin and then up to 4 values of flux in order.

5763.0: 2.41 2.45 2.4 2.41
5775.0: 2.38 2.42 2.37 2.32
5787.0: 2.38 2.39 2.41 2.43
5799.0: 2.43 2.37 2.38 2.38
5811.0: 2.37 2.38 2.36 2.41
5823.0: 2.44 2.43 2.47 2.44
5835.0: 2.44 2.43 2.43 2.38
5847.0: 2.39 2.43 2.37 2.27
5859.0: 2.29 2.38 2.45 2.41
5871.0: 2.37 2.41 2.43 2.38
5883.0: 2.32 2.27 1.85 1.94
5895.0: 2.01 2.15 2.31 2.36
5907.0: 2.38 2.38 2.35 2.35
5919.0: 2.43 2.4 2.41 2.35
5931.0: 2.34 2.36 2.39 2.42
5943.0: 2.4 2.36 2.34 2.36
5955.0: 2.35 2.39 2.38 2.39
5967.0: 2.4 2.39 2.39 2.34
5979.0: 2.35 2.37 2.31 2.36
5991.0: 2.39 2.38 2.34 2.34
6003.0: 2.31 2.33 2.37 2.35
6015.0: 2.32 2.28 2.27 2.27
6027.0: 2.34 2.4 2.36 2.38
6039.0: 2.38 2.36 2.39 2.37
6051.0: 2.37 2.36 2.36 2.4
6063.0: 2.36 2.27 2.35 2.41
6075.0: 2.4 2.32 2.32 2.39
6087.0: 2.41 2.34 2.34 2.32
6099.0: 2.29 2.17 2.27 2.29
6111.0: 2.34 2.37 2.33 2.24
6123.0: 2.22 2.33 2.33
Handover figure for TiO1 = 0.00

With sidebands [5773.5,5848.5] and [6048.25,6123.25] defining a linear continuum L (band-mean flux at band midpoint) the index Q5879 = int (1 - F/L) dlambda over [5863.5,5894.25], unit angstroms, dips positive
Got 1.4 angstroms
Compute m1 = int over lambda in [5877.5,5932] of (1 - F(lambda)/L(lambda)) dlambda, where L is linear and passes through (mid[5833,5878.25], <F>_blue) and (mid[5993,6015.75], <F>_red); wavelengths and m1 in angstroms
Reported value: 2.2 angstroms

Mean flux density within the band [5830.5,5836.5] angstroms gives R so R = 2.44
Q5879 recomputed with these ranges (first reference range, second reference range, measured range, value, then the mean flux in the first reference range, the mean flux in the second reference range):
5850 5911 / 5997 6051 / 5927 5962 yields -0.9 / 2.29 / 2.34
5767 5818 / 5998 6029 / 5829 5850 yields -0.4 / 2.39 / 2.32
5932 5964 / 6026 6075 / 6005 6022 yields 0.4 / 2.38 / 2.37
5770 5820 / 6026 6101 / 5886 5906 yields 2.1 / 2.39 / 2.36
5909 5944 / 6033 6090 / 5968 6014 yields 0.4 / 2.38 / 2.37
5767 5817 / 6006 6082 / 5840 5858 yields 0.0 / 2.39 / 2.35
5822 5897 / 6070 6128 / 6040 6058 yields -0.3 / 2.34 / 2.32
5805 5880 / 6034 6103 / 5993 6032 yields 0.5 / 2.4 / 2.35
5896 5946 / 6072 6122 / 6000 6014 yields 0.0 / 2.36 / 2.32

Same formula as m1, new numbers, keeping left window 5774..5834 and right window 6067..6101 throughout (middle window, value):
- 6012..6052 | 0.23 angstroms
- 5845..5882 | 0.11 angstroms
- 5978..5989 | 0.09 angstroms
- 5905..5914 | 0.04 angstroms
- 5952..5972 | -0.09 angstroms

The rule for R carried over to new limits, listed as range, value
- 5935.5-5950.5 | 2.38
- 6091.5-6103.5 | 2.28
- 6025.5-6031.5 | 2.37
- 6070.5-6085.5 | 2.37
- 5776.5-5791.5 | 2.38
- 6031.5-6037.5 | 2.37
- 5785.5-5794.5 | 2.39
